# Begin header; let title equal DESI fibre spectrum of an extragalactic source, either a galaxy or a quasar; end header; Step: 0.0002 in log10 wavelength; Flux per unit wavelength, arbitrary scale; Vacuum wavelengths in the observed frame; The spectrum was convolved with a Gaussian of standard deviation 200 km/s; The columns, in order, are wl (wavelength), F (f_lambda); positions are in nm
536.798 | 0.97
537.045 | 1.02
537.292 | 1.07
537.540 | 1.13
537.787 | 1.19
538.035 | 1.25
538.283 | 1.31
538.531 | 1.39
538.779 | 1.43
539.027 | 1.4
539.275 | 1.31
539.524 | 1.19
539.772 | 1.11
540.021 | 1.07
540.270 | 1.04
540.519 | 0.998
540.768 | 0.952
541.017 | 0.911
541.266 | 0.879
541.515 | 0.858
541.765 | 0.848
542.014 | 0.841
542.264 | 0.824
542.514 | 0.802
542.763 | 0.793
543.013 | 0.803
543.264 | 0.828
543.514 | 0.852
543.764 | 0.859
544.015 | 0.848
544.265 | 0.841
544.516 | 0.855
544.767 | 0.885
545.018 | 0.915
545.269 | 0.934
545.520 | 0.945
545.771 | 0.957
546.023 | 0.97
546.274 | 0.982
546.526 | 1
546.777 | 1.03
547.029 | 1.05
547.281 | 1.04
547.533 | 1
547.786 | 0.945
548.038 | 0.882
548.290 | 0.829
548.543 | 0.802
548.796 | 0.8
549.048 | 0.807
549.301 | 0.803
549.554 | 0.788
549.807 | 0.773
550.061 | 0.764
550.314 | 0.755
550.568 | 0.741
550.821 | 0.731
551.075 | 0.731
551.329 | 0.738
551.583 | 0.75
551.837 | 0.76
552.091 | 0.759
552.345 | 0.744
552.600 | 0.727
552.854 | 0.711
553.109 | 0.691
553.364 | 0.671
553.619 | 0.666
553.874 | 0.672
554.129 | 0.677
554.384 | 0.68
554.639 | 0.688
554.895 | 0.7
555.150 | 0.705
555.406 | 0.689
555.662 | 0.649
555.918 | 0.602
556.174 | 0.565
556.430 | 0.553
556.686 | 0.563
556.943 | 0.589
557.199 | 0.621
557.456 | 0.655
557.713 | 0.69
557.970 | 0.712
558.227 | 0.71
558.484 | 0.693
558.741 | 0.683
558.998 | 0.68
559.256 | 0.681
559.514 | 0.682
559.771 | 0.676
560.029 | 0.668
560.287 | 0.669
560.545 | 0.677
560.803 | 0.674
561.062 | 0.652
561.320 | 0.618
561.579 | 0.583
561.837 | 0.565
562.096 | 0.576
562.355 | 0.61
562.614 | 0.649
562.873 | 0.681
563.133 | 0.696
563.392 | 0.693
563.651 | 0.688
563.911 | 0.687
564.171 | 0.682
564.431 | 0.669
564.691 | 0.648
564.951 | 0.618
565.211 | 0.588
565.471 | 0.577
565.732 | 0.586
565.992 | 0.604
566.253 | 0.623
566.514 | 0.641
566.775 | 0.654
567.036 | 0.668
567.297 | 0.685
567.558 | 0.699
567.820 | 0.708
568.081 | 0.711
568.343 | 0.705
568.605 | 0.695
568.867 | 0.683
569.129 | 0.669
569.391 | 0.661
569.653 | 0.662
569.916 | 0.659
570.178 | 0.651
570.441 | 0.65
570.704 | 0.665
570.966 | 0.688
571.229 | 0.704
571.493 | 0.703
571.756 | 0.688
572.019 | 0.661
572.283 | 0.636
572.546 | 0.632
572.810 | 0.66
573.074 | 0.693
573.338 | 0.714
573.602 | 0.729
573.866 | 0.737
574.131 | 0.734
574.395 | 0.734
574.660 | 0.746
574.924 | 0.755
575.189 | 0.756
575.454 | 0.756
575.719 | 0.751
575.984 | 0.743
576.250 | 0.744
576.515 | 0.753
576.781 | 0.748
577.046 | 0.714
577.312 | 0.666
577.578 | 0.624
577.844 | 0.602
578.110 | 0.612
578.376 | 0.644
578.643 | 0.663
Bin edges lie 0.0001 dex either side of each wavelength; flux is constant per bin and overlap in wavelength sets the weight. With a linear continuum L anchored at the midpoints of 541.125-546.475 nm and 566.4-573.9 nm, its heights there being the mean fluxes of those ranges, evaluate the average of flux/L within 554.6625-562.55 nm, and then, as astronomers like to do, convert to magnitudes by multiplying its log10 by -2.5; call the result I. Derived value 0.181 mag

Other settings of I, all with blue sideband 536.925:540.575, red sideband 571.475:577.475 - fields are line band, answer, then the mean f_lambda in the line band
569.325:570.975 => 0.171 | 0.661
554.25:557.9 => 0.444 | 0.64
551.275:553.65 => 0.365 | 0.723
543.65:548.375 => 0.173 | 0.936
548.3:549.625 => 0.301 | 0.803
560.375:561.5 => 0.347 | 0.652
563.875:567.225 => 0.300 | 0.634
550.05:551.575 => 0.361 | 0.742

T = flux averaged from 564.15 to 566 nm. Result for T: 0.619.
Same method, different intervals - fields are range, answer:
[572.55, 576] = 0.727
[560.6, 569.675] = 0.652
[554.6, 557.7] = 0.632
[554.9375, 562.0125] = 0.648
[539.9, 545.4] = 0.883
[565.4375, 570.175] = 0.662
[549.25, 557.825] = 0.693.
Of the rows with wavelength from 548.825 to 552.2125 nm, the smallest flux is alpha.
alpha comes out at 0.731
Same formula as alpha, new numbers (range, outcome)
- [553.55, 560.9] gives 0.553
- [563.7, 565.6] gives 0.577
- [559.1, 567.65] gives 0.565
